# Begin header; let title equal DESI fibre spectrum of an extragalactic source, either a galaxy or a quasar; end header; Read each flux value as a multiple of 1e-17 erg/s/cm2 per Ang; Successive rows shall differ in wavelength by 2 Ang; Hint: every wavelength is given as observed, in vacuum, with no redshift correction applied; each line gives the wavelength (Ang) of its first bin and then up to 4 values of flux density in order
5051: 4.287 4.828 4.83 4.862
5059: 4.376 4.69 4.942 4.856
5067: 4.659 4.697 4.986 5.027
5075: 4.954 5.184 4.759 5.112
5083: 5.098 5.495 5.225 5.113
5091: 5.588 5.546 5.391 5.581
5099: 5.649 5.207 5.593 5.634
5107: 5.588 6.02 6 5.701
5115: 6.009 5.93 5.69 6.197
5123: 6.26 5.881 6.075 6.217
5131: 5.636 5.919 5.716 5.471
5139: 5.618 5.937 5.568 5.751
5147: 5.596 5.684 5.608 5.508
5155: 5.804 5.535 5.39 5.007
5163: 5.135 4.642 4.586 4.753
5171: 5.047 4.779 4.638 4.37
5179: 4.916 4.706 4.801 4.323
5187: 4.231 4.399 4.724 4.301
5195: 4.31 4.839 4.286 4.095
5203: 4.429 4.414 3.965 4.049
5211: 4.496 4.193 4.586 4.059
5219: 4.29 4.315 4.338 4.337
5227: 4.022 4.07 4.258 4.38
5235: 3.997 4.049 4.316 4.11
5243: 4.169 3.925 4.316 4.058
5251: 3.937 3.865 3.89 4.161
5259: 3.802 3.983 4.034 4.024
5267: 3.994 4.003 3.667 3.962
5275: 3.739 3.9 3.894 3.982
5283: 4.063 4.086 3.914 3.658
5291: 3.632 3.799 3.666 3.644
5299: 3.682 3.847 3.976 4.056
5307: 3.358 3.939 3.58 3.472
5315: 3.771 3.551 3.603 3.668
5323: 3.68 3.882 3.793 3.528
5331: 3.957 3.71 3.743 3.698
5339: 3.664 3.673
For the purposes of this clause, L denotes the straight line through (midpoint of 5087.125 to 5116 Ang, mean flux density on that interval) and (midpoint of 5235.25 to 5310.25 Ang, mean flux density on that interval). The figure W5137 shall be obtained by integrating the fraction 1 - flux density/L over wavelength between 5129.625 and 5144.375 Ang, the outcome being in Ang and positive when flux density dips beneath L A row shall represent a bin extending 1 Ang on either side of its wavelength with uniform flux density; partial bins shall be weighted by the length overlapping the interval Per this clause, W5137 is -1.27 Ang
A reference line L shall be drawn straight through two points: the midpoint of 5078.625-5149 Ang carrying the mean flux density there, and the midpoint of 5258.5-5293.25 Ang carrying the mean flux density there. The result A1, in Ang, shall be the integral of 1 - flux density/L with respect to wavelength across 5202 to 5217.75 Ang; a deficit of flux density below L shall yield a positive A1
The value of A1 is 1.2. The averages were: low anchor 5.66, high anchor 3.9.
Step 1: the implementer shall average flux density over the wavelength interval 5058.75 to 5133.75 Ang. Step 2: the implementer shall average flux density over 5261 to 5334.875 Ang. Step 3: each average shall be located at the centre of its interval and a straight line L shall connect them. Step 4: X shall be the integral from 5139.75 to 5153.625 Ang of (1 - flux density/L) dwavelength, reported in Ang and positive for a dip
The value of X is -1.8 Ang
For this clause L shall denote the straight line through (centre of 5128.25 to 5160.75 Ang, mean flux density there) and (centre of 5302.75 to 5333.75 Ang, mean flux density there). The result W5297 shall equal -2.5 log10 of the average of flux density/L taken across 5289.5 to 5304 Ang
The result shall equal 0.06 mag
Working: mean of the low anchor 5.67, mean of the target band 3.75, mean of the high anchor 3.71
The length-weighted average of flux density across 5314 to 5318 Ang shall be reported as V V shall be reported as 3.66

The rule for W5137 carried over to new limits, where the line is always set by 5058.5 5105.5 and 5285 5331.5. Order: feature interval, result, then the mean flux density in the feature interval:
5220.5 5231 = 0.1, 4.22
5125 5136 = -2.4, 5.91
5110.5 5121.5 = -2.2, 5.91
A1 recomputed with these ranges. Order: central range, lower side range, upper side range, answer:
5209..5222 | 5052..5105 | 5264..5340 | 0.0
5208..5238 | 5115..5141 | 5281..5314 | 3.0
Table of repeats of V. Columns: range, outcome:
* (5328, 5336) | 3.73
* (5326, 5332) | 3.76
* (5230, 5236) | 4.21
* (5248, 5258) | 3.98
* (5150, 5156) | 5.64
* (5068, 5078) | 4.97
